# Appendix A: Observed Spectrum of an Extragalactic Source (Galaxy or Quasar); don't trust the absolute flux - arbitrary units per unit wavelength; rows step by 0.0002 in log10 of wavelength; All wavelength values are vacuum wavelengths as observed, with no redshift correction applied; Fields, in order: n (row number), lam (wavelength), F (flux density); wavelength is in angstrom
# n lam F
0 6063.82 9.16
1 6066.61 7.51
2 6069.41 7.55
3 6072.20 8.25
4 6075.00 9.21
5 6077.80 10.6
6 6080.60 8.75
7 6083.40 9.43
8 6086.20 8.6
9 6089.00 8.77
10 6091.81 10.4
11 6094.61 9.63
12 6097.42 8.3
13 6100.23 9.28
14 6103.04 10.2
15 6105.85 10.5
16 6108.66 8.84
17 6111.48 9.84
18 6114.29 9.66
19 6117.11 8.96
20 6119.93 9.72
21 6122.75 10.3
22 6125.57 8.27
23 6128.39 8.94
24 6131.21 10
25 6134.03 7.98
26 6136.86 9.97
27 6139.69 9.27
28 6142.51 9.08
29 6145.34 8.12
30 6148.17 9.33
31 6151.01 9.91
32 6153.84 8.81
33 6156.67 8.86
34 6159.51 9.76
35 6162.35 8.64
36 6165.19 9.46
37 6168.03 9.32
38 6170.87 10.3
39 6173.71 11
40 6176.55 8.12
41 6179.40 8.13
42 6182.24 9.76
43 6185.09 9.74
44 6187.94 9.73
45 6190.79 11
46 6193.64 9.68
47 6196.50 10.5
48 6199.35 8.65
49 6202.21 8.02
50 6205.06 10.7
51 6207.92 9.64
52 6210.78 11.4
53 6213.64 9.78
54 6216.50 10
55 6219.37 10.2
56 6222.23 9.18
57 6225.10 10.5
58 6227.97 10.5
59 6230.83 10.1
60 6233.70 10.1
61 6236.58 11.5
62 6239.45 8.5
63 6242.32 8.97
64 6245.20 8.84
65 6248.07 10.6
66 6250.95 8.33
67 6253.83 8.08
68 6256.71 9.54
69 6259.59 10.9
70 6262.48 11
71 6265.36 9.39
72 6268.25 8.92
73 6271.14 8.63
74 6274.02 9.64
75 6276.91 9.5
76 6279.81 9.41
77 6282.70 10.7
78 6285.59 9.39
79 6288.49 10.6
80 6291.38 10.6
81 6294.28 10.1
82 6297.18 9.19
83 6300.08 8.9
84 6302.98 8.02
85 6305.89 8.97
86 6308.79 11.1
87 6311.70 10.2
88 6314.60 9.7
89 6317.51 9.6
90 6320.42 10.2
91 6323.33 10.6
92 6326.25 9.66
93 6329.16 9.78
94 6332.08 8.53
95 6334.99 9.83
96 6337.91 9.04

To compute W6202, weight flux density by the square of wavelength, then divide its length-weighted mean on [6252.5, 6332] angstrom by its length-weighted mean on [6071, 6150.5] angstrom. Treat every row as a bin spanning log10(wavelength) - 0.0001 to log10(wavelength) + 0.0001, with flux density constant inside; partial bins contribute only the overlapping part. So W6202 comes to 1.11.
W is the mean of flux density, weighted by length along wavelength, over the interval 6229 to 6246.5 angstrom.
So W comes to 9.69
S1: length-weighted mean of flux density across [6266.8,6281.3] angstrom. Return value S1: 9.22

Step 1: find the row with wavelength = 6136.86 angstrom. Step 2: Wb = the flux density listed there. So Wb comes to 9.97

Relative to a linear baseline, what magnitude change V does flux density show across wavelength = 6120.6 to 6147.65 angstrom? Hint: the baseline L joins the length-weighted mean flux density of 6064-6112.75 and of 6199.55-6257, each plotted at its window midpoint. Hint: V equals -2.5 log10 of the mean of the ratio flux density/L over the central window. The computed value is 0.02 mag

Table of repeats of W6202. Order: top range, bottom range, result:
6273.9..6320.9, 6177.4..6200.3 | 1.05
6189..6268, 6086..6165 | 1.09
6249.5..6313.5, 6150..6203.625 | 1.05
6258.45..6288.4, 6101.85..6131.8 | 1.08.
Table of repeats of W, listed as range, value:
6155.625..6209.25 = 9.53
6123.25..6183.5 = 9.21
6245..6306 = 9.54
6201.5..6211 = 9.9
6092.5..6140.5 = 9.41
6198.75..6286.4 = 9.71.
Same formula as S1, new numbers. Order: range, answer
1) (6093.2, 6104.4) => 9.35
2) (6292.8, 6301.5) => 9.4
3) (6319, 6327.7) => 10.1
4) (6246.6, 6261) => 9.49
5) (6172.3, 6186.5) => 9.35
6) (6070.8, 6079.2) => 9.35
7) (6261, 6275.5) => 9.52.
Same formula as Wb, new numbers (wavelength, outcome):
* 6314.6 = 9.7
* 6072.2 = 8.25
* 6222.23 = 9.18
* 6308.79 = 11.1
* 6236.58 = 11.5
